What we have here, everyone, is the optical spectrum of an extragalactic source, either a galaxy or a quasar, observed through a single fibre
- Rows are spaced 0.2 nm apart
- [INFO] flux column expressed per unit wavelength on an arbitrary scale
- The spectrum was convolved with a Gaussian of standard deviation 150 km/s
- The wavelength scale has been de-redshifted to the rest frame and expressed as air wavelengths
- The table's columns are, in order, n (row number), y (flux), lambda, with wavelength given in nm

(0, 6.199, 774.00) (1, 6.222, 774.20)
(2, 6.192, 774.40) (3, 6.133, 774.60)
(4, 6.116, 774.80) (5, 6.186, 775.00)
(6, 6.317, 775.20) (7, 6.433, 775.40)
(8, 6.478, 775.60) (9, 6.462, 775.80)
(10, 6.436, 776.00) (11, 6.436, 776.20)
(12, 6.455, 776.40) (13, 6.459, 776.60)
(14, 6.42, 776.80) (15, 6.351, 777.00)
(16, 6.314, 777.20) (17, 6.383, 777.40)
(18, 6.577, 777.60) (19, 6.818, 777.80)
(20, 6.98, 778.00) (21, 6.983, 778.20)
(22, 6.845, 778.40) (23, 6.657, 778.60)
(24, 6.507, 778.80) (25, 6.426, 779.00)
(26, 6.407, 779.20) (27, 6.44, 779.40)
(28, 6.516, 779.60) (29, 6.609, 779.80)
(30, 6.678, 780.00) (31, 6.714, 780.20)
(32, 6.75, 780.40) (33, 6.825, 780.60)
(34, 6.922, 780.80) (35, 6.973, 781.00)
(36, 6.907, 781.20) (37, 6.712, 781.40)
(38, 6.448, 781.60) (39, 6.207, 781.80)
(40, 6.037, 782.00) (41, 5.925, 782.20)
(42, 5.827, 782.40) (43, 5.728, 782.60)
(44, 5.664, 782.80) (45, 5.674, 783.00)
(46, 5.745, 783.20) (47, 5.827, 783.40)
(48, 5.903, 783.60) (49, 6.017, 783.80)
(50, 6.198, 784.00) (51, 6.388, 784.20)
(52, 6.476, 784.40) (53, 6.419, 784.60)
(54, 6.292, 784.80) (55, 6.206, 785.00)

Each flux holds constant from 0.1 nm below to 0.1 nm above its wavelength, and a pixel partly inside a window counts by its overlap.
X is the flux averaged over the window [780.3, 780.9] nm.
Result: 6.83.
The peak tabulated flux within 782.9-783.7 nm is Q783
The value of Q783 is 5.903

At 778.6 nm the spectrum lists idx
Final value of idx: 6.657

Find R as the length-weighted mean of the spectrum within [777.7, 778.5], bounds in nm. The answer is 6.91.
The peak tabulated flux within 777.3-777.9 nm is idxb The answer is 6.818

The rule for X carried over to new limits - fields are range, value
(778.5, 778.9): 6.58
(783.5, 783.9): 5.96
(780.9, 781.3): 6.94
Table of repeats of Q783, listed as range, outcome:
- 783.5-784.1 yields 6.198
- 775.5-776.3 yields 6.478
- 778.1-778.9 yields 6.983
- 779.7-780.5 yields 6.75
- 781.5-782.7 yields 6.448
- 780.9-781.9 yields 6.973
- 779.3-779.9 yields 6.609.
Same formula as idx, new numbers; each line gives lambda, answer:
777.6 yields 6.577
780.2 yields 6.714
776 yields 6.436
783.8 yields 6.017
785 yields 6.206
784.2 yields 6.388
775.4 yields 6.433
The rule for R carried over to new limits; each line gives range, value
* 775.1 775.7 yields 6.41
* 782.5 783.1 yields 5.69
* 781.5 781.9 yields 6.33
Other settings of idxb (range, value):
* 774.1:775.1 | 6.222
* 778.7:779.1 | 6.507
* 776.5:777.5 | 6.459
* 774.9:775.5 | 6.433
